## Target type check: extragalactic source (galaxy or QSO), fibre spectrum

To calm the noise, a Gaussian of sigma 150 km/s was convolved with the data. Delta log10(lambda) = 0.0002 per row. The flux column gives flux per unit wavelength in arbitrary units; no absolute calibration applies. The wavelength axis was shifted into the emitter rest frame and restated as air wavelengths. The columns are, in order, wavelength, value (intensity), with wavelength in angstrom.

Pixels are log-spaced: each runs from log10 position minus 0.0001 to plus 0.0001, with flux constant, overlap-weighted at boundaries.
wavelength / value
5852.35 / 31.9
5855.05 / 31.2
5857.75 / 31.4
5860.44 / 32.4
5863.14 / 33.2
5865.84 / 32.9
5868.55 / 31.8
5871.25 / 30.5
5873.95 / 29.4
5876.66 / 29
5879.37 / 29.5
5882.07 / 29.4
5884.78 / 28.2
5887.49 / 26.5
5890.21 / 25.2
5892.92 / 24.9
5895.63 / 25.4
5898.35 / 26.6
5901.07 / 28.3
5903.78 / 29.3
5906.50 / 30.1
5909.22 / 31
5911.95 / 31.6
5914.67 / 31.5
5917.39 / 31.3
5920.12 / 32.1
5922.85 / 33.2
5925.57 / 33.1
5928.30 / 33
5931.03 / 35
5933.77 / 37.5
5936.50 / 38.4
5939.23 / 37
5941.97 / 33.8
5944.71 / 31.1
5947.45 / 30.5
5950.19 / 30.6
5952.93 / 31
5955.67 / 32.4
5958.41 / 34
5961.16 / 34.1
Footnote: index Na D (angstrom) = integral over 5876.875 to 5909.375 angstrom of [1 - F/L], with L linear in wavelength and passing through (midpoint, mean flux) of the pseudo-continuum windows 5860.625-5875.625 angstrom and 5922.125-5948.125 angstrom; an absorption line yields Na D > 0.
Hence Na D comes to 4.8 angstrom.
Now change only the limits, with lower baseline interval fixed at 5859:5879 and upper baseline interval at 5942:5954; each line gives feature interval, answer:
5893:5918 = 1.61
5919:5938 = -2.15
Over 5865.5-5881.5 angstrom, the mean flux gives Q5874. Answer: 30.3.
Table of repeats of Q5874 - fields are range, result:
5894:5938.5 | 31.8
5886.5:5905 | 26.6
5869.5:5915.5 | 28.6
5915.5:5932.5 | 32.9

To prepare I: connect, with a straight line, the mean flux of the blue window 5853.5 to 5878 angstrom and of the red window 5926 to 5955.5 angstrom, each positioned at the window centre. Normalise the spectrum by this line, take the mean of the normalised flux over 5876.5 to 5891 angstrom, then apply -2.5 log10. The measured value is 0.141 mag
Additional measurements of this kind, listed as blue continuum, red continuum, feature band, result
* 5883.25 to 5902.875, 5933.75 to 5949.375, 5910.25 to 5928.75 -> -0.049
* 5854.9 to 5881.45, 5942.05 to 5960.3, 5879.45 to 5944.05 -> 0.018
